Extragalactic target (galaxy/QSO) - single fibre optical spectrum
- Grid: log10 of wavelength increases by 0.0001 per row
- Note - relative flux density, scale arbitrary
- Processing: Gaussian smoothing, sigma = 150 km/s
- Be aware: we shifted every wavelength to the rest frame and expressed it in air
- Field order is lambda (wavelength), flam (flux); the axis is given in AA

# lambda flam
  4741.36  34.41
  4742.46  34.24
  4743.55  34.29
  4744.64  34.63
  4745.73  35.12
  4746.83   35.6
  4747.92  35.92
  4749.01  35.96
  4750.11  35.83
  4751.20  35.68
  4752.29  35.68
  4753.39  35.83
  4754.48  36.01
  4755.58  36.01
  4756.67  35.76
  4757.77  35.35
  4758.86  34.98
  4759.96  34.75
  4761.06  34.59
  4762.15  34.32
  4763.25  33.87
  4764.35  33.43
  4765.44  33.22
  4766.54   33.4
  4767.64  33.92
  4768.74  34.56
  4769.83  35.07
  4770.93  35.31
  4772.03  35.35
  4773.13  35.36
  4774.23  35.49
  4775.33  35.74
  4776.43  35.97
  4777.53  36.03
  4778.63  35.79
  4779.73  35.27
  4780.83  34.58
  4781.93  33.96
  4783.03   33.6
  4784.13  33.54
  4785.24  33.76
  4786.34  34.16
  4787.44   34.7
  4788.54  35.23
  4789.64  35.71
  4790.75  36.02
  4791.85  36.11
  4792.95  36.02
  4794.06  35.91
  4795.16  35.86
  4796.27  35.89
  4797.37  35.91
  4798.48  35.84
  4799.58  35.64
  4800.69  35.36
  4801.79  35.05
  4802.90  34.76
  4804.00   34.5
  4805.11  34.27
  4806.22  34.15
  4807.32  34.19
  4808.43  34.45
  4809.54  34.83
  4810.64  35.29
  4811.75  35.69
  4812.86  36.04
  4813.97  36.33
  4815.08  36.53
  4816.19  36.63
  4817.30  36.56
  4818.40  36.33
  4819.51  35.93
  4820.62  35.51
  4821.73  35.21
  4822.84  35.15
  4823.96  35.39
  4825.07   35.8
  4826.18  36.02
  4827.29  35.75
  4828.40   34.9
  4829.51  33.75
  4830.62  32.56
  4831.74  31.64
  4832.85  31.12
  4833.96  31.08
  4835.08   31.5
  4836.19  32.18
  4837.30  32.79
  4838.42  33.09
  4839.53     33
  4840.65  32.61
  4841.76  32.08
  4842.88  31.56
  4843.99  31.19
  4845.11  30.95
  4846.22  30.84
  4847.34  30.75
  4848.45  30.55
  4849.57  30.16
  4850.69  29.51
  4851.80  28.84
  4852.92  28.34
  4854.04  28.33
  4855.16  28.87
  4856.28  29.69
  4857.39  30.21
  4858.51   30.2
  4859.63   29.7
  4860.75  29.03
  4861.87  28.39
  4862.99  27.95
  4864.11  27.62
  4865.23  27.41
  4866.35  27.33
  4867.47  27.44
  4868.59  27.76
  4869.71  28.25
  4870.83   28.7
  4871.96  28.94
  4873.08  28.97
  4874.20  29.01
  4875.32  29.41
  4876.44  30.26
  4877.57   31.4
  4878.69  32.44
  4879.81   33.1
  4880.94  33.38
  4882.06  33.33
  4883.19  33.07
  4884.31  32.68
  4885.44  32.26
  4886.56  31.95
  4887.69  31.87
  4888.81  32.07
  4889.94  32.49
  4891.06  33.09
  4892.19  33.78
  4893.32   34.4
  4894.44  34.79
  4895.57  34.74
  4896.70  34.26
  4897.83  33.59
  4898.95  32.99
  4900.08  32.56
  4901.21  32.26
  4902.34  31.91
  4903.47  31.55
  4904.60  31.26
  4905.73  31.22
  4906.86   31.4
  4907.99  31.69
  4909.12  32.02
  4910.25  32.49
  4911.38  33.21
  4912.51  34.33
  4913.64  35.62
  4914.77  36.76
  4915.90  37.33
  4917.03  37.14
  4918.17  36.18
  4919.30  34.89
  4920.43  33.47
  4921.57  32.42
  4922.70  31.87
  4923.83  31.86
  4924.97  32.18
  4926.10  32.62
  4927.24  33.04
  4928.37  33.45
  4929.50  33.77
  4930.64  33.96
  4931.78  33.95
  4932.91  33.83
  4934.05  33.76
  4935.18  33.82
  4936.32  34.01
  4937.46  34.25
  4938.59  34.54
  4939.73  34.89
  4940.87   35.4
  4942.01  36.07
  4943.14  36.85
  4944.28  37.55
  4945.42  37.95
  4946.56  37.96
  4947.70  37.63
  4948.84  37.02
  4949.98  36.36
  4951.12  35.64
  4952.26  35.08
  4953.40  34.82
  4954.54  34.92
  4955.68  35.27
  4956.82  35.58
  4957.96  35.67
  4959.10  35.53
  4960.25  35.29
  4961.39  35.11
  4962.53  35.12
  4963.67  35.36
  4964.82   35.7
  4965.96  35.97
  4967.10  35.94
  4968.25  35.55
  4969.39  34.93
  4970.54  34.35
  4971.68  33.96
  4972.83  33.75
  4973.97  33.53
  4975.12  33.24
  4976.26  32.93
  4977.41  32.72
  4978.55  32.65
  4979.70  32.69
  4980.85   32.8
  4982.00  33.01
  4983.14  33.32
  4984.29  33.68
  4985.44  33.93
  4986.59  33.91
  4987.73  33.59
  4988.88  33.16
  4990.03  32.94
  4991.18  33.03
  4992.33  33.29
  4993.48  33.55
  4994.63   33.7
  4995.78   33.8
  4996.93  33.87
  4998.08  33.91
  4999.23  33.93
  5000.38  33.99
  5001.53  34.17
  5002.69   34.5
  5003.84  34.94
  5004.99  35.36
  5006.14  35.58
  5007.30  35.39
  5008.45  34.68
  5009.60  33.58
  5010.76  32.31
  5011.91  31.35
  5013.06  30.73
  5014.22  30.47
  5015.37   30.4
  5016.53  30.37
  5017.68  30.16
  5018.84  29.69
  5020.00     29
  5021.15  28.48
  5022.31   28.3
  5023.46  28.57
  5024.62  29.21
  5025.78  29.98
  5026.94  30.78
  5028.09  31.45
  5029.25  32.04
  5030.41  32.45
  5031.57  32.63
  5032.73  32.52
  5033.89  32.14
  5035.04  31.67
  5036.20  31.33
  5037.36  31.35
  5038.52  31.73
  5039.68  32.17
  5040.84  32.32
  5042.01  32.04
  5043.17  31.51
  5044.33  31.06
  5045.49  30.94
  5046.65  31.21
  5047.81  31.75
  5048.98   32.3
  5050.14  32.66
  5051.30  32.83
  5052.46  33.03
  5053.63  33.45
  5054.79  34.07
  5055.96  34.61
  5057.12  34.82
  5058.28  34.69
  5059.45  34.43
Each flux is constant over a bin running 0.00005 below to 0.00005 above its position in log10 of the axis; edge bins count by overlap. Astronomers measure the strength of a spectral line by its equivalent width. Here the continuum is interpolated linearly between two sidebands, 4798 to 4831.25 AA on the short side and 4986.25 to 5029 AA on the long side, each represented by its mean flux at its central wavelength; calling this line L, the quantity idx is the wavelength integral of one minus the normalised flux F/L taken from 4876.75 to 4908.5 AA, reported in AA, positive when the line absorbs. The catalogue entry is 1.3 AA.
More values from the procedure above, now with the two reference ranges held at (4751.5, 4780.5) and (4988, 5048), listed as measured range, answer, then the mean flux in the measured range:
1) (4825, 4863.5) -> 3.3 AA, 31.2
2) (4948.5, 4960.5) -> -1.0 AA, 35.5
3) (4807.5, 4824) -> -0.6 AA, 35.7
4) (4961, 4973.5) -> -0.9 AA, 35.1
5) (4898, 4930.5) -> 0.0 AA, 33.3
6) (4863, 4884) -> 2.4 AA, 29.9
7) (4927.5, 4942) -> -0.5 AA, 34.2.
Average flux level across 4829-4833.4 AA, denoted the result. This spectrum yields 32.2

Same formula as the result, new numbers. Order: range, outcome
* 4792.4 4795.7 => 35.9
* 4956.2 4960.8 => 35.5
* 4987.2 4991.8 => 33.1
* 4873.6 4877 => 29.6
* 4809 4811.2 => 35.1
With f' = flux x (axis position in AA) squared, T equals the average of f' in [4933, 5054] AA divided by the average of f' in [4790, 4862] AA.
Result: 1.07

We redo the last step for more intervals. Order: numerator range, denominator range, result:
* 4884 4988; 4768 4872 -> 1.08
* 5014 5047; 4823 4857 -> 1.05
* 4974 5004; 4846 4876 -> 1.22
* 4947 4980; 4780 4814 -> 1.07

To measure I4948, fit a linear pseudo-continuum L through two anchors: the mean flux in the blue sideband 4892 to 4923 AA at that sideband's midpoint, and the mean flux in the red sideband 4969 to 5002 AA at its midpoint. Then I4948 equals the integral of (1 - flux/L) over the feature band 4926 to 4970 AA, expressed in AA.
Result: -2.2 AA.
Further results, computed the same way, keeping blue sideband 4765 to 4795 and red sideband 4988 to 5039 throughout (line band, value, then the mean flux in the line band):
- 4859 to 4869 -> 1.73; 28.1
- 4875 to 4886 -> 0.52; 32.2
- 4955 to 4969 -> -1.15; 35.5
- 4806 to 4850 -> 0.84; 33.8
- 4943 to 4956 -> -1.37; 36.4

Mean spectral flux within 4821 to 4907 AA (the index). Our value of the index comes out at 31.5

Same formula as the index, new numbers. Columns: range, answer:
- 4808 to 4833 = 35.2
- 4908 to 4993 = 34.5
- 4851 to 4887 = 29.8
